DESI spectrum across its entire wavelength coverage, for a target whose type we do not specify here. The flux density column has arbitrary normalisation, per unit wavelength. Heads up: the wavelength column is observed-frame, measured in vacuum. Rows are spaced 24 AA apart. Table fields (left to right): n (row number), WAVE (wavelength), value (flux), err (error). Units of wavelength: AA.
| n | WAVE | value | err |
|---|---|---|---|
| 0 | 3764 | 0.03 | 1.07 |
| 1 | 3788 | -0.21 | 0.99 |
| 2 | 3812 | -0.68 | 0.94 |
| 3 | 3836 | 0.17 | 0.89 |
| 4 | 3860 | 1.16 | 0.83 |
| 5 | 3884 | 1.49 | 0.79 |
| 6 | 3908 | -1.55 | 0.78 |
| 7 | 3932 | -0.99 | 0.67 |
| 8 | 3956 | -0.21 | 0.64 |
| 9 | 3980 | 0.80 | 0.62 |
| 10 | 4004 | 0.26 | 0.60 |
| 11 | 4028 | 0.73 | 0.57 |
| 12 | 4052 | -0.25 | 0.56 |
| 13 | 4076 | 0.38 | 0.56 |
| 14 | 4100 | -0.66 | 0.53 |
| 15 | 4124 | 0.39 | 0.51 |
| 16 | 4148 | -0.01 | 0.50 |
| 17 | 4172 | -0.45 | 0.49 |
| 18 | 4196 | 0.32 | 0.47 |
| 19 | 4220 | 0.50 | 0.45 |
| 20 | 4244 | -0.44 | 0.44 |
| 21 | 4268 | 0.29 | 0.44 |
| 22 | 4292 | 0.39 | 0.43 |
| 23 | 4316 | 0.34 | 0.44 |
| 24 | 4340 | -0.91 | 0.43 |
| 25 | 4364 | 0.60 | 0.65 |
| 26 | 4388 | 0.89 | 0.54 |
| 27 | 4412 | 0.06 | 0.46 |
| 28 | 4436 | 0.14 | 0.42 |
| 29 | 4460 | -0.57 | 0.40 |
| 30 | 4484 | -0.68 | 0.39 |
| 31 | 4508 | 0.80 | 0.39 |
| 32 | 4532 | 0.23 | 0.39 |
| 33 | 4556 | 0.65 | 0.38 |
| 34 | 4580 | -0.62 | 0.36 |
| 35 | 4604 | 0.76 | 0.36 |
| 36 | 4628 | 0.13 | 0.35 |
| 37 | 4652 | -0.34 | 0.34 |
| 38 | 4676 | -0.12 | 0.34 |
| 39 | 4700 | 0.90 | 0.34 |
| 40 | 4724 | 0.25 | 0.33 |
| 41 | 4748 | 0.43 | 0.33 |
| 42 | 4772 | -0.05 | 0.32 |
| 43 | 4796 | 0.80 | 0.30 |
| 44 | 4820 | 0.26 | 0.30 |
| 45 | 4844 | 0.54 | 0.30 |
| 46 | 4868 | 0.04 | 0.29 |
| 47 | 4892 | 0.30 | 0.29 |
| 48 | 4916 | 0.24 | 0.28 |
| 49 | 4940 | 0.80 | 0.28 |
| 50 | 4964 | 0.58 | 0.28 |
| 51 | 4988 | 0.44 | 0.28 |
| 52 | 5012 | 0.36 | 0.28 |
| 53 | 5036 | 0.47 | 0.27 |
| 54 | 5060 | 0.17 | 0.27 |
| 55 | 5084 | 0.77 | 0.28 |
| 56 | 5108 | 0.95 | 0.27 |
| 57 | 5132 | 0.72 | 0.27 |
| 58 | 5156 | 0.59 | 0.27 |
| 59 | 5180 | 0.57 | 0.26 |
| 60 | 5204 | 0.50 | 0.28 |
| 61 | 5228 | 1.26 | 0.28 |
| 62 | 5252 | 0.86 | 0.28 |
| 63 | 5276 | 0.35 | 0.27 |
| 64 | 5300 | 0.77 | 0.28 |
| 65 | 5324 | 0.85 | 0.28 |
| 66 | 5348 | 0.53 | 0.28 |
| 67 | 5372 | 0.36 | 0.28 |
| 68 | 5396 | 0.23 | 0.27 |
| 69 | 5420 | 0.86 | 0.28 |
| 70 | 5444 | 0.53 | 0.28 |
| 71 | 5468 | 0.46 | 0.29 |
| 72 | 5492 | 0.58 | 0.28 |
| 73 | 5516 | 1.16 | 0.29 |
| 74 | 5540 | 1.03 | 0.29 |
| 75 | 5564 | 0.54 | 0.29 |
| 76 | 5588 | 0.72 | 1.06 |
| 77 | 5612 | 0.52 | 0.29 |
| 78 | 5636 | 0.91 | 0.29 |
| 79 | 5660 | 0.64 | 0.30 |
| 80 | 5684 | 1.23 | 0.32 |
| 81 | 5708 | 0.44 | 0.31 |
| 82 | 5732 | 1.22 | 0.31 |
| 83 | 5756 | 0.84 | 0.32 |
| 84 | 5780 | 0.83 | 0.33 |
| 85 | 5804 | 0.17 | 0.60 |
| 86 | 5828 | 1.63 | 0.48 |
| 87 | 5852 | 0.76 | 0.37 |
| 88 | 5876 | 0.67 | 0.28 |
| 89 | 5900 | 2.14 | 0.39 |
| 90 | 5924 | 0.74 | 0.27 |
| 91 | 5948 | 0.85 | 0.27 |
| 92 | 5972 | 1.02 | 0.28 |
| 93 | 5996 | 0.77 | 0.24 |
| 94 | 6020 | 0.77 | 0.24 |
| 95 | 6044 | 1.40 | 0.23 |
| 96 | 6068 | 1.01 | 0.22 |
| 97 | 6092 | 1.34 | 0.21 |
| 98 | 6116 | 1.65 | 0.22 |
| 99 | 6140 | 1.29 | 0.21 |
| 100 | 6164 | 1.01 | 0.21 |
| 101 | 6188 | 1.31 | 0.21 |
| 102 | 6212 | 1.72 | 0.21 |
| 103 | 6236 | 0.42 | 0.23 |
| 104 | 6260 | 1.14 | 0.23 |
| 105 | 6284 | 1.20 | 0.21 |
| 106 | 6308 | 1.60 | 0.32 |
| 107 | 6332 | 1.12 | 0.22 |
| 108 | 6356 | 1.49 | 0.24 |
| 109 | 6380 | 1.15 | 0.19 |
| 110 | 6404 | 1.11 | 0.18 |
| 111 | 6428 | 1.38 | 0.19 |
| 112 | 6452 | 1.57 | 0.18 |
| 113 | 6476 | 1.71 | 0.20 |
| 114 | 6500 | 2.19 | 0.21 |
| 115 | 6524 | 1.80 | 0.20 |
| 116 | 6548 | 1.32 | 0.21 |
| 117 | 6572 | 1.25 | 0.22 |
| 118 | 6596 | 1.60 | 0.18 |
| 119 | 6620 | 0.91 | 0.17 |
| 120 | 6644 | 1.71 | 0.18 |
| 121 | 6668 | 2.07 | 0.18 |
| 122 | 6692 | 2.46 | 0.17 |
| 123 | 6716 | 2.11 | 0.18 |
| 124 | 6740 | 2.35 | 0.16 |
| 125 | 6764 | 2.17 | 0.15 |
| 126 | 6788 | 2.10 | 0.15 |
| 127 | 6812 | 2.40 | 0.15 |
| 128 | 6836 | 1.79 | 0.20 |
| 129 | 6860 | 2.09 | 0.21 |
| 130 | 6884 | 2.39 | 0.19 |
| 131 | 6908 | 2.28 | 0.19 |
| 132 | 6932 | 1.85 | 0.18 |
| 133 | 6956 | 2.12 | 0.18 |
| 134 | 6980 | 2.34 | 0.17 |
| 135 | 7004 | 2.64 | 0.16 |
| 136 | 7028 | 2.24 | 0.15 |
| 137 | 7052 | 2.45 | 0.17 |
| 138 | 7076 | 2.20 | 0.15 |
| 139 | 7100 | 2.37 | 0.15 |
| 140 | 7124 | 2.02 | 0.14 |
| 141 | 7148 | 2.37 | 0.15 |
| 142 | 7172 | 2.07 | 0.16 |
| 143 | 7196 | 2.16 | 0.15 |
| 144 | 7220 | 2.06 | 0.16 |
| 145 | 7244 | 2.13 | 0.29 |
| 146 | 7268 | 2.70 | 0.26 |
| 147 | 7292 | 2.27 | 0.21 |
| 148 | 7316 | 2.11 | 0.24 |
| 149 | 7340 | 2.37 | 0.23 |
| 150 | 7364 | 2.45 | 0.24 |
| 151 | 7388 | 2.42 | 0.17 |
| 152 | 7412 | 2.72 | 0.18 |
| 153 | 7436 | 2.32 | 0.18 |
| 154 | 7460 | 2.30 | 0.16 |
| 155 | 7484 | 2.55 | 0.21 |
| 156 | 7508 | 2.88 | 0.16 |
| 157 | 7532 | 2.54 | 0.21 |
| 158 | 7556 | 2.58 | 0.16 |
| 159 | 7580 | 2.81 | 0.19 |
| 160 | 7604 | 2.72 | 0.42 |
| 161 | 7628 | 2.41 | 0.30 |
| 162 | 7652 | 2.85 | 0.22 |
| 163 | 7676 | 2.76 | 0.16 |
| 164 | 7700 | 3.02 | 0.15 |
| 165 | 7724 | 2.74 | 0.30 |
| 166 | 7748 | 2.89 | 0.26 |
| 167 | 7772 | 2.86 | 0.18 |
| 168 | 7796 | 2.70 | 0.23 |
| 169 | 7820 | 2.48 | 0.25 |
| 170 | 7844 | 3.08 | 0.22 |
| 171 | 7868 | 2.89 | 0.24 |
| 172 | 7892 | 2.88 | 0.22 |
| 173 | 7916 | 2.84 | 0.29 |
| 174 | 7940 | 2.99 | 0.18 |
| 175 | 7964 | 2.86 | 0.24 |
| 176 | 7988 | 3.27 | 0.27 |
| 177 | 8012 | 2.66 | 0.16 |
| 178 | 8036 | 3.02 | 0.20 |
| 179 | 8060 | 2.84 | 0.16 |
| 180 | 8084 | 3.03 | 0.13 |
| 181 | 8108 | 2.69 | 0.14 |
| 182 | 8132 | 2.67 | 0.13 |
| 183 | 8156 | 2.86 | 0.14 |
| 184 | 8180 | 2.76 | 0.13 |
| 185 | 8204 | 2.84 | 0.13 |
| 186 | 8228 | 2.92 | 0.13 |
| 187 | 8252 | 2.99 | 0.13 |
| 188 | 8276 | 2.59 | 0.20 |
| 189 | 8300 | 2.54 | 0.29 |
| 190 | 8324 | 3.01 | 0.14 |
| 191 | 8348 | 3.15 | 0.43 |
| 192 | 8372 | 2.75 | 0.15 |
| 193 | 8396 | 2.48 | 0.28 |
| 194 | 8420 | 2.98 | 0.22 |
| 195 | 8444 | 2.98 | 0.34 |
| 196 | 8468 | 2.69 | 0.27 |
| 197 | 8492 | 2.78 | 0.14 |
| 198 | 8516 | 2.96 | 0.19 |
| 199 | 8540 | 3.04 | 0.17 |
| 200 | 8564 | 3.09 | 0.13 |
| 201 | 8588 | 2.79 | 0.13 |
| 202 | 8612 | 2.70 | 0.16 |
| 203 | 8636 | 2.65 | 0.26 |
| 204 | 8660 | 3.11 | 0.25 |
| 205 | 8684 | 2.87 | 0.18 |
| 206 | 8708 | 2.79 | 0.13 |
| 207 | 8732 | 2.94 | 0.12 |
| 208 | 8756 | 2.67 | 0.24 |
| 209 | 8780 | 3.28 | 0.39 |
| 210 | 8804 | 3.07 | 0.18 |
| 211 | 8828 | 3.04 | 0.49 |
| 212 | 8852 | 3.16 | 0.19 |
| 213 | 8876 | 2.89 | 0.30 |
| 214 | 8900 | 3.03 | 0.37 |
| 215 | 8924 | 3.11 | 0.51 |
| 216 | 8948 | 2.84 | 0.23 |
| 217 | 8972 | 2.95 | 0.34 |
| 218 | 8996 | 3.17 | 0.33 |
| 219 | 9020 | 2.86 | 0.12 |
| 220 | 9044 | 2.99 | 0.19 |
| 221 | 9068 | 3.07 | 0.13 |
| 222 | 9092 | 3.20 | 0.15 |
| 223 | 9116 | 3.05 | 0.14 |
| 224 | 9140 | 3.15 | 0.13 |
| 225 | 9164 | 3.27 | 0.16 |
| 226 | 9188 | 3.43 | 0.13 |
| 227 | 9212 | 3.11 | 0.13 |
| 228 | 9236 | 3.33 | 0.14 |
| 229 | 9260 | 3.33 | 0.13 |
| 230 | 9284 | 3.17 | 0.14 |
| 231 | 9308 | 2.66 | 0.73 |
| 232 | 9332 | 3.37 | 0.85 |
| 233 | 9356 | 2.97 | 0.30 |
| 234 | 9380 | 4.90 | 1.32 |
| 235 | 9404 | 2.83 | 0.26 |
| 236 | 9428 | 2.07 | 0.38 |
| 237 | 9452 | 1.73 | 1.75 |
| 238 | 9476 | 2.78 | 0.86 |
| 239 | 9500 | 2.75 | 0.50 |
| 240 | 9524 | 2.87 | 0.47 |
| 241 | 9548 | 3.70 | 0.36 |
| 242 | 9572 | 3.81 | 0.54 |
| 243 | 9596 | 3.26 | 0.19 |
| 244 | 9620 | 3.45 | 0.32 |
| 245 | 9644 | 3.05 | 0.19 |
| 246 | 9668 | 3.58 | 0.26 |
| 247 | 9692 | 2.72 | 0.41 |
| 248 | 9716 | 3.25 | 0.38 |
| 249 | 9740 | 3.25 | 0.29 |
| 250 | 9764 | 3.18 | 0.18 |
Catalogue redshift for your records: 0.666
